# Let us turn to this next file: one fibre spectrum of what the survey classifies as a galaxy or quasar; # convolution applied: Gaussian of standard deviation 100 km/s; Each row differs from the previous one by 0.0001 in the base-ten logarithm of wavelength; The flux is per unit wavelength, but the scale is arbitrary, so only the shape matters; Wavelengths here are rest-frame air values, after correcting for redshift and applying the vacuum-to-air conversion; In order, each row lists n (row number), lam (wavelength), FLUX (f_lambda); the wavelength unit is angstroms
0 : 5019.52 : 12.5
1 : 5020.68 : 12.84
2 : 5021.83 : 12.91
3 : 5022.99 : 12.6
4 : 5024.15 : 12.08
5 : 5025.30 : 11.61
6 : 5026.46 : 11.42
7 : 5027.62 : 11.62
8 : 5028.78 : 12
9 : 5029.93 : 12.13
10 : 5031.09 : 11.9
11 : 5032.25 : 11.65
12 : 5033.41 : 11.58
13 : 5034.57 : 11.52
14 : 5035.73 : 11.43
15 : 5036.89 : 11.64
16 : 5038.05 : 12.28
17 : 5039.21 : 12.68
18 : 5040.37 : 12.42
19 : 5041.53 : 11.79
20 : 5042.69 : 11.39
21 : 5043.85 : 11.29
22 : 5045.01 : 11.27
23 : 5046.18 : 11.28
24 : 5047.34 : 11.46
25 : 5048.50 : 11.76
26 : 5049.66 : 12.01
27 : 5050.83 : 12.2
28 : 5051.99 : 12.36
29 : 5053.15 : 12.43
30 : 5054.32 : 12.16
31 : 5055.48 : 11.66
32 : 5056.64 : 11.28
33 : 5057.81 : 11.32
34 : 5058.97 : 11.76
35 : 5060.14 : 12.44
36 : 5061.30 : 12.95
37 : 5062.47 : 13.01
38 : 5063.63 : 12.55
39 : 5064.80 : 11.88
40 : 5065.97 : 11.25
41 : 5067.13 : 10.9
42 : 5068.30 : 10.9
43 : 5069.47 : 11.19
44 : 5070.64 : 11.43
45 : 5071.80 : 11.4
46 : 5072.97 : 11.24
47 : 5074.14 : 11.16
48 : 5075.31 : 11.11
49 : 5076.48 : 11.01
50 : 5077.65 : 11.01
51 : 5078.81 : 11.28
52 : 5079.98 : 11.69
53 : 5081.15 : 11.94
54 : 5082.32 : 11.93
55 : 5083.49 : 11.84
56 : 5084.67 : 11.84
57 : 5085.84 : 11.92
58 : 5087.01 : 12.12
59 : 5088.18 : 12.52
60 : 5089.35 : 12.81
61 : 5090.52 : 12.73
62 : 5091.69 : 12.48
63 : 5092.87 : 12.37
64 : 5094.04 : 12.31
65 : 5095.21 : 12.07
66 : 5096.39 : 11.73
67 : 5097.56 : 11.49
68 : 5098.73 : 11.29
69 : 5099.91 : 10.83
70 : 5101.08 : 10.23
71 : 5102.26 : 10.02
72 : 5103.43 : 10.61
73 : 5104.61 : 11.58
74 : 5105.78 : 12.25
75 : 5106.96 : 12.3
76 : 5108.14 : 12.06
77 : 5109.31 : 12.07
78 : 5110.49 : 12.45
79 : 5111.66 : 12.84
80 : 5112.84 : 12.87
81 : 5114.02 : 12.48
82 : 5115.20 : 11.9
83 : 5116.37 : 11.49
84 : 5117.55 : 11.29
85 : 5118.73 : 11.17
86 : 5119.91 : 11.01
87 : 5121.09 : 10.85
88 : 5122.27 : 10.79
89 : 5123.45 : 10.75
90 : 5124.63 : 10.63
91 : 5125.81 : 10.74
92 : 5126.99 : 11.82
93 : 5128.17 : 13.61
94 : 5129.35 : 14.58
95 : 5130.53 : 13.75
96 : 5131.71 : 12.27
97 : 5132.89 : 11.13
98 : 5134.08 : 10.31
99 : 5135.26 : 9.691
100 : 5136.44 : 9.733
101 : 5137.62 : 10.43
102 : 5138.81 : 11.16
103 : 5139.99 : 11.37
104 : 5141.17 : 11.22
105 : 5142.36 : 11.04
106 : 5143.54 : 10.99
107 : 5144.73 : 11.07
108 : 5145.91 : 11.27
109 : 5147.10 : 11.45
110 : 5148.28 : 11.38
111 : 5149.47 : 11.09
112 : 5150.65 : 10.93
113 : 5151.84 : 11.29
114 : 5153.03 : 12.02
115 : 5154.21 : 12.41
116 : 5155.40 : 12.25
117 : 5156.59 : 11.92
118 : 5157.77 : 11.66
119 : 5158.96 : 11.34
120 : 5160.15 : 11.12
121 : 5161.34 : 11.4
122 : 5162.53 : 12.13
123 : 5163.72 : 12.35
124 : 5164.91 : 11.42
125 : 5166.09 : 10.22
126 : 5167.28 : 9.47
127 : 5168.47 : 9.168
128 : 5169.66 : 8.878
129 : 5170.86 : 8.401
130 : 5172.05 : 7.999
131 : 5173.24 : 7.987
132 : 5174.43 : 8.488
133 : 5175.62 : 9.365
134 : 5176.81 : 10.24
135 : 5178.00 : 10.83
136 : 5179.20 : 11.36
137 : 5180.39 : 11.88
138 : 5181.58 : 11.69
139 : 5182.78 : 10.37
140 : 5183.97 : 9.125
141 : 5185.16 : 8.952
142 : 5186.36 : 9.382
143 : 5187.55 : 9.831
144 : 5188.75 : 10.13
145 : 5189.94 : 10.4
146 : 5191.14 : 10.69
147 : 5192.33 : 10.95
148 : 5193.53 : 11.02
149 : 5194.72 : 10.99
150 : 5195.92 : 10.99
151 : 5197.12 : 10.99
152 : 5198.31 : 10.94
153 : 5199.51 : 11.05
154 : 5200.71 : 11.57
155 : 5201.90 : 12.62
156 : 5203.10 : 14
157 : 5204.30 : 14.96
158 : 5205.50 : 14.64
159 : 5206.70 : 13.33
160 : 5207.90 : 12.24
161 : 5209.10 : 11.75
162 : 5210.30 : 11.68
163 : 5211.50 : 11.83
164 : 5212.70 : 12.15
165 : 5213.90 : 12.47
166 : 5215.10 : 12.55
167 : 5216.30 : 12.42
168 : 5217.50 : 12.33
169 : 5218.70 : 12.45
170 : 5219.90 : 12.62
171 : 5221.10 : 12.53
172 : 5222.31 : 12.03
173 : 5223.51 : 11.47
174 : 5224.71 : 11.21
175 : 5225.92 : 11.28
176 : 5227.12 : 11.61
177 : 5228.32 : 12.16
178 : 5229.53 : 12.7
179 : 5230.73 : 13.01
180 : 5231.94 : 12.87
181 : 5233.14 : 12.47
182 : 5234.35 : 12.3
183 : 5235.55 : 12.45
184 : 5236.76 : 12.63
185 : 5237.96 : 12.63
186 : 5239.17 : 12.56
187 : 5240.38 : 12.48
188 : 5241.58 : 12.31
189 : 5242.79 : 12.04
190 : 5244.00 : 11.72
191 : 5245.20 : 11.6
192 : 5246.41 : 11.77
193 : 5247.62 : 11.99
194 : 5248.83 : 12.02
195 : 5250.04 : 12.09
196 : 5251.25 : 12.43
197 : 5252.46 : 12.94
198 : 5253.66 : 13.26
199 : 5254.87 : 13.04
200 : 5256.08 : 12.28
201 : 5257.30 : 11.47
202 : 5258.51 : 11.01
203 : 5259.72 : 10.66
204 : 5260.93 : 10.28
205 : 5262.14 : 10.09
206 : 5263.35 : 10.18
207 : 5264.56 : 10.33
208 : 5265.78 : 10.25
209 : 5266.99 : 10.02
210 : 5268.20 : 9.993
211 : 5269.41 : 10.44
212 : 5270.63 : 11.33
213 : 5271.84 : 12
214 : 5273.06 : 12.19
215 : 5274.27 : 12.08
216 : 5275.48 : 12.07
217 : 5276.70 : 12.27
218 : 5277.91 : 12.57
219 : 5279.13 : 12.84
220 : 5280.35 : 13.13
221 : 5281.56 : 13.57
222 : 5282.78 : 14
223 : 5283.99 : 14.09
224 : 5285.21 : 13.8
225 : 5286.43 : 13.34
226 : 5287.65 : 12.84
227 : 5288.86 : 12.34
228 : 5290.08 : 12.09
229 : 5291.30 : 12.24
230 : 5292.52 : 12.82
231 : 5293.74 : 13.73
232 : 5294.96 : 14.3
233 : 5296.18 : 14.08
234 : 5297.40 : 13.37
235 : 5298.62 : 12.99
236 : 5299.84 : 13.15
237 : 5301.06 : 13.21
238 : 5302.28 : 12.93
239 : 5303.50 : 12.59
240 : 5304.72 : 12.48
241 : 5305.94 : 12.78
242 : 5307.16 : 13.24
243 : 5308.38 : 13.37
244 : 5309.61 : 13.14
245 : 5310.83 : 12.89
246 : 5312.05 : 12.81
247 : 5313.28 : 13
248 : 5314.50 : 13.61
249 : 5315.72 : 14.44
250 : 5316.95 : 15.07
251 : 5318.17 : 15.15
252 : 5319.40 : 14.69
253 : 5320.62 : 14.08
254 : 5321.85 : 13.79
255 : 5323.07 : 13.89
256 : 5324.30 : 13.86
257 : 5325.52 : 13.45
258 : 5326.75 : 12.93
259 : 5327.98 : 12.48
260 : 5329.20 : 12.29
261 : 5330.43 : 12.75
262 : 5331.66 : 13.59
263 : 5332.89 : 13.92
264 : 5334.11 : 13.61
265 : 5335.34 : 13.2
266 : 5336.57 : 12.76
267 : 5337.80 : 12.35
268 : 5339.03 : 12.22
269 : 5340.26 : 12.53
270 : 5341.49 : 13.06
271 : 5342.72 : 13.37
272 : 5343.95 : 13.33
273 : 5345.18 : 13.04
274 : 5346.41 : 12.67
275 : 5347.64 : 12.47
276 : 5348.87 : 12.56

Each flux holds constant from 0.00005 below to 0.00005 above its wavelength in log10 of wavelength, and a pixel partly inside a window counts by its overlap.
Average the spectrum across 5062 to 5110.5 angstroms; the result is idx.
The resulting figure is 11.7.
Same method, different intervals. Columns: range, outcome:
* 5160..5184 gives 10.2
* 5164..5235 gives 11.3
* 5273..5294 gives 12.9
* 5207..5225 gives 12.2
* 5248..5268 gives 11.4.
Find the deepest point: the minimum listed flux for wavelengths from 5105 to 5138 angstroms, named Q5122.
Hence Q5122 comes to 9.691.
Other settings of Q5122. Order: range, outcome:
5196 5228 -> 10.94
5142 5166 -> 10.93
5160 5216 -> 7.987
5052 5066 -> 11.25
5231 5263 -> 10.09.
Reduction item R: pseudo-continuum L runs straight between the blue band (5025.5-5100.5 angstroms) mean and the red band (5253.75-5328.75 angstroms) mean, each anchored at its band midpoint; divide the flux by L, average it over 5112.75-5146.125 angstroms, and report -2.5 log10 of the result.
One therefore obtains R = 0.06 mag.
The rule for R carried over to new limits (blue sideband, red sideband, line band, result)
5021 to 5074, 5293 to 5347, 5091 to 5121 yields 0.039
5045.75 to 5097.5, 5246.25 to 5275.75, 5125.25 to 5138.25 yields 0.006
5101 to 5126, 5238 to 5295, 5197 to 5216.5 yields -0.053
